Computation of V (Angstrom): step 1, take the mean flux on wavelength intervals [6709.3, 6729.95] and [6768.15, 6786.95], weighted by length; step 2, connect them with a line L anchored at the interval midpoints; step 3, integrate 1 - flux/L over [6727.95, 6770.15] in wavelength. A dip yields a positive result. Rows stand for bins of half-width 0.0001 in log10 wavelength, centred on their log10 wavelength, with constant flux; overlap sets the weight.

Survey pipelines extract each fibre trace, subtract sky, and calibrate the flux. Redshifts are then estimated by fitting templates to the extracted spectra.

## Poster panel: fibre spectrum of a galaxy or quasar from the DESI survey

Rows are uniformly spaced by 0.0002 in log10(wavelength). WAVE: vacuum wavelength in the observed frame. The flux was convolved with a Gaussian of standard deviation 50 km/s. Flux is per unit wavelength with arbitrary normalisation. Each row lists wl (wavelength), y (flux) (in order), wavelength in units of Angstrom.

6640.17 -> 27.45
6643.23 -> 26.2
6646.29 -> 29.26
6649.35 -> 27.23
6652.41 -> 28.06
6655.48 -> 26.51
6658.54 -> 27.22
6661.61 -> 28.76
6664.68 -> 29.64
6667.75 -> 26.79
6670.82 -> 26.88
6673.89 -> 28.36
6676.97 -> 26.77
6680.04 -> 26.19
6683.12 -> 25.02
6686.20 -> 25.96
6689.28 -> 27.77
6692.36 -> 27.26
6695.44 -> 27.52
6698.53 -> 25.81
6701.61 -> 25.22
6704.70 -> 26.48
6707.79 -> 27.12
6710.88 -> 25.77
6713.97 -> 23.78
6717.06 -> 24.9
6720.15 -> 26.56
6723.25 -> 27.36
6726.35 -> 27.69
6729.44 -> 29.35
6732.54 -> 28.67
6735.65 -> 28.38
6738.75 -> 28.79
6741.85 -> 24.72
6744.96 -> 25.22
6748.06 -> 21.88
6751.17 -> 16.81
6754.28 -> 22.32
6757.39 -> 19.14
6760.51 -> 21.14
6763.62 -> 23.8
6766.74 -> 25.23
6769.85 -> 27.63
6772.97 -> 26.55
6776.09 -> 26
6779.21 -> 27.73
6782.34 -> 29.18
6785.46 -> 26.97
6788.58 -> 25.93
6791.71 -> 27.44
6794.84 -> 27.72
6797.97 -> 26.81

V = 3.82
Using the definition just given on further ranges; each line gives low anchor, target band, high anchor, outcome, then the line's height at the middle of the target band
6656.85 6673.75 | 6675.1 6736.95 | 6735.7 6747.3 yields 0.7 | 27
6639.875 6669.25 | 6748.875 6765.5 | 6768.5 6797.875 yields 4.0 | 27.3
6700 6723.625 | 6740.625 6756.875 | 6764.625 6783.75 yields 2.8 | 26.5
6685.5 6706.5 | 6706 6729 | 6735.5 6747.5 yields 0.1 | 26.4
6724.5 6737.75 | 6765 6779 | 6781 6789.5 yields 0.6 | 27.7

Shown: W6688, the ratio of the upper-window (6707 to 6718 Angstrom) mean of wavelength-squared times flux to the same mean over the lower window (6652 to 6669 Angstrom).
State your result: 0.9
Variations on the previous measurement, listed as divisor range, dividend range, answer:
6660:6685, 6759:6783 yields 0.97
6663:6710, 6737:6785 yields 0.93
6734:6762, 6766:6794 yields 1.18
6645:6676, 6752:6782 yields 0.91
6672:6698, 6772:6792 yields 1.04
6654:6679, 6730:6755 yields 0.92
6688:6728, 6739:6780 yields 0.92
